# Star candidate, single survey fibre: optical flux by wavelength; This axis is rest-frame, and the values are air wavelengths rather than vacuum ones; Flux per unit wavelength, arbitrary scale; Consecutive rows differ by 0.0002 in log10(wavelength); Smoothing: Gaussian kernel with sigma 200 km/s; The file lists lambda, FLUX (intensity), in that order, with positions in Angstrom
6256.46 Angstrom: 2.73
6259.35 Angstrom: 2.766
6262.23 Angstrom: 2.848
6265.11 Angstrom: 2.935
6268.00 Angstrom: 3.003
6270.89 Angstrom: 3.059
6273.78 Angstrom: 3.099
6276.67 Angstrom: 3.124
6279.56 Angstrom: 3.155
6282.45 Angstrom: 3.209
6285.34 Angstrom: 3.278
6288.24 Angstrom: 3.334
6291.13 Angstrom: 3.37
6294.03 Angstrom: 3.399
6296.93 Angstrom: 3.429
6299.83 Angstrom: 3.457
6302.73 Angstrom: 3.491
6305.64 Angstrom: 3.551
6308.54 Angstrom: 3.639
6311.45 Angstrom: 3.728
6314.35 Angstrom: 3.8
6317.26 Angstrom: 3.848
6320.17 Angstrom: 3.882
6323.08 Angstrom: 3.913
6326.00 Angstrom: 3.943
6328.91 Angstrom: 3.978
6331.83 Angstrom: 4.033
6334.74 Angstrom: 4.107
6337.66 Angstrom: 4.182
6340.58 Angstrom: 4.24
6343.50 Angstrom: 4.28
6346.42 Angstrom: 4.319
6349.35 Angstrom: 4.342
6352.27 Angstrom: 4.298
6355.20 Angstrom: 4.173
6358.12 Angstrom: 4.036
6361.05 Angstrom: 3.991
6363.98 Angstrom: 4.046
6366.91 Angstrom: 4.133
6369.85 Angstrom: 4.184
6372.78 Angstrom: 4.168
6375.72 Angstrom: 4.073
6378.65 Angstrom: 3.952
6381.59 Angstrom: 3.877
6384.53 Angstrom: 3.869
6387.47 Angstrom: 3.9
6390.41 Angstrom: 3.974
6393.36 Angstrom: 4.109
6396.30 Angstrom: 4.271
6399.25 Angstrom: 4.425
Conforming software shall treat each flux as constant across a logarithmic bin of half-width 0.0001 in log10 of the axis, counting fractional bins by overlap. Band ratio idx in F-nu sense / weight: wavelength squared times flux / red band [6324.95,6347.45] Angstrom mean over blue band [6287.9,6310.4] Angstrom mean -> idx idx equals 1.2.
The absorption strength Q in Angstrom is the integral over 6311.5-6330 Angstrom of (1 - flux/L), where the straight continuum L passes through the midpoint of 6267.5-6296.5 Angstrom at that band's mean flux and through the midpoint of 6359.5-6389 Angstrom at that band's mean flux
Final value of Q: -1.7 Angstrom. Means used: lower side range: 3.22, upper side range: 4.02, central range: 3.88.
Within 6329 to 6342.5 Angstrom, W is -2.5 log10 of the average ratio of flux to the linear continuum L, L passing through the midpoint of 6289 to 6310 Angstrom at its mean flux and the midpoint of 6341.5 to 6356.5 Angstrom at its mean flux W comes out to -0.02 mag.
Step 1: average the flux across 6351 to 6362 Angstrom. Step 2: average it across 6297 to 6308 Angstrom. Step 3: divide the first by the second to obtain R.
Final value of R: 1.18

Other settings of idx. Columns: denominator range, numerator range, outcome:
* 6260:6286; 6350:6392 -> 1.36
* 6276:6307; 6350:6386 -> 1.25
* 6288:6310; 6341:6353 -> 1.26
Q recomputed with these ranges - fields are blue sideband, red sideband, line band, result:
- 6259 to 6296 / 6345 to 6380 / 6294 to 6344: -2.8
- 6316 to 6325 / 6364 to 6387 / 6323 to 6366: -2.0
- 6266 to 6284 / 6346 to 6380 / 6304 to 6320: -0.8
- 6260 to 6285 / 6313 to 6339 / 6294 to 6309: 0.2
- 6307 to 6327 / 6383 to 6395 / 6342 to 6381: -2.4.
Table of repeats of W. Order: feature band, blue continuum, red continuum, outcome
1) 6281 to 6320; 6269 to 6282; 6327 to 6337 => 0.00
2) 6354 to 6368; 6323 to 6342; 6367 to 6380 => 0.00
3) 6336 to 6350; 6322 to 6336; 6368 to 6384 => -0.07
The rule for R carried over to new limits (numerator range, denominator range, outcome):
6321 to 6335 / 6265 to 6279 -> 1.30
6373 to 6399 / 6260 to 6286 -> 1.32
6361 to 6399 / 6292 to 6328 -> 1.10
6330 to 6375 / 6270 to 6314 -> 1.24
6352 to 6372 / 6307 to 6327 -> 1.08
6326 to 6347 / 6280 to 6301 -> 1.24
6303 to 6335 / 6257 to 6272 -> 1.32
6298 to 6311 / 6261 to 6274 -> 1.19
